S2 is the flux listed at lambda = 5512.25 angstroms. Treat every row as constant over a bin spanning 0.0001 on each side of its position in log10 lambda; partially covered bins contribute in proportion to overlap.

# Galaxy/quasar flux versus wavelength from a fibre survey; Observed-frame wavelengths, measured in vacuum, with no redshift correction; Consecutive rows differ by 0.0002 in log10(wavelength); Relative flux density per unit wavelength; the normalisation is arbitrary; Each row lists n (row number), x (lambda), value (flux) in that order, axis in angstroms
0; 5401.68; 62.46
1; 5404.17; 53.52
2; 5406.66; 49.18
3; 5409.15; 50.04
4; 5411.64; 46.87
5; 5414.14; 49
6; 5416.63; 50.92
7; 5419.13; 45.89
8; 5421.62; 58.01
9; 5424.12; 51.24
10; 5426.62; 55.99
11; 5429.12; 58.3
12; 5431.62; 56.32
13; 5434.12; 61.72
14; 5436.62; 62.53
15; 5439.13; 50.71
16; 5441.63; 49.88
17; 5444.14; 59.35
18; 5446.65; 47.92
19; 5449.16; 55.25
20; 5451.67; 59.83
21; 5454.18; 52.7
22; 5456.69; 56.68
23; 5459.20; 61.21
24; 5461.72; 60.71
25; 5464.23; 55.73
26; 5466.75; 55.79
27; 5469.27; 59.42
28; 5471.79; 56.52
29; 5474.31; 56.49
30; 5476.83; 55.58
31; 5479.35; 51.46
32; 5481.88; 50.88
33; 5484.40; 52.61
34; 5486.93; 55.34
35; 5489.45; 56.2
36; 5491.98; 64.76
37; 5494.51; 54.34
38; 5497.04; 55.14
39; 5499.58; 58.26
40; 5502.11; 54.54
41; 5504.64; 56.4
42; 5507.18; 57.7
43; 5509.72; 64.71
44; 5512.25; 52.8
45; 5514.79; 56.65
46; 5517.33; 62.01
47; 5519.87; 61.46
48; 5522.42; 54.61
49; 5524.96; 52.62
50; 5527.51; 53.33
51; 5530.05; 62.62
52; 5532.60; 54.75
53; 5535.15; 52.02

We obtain 52.8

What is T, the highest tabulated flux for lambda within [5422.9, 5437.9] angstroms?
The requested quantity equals 62.53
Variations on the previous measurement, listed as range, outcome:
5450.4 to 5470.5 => 61.21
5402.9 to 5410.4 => 53.52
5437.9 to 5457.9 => 59.83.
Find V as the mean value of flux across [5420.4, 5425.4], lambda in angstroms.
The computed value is 54.6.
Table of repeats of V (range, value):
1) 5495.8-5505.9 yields 56.1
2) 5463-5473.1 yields 56.8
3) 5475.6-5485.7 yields 52.6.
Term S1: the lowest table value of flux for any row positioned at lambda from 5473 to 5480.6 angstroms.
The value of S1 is 51.46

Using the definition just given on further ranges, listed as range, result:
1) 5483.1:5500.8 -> 52.61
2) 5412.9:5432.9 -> 45.89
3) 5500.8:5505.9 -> 54.54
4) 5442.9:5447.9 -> 47.92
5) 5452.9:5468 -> 52.7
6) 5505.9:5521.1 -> 52.8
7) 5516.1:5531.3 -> 52.62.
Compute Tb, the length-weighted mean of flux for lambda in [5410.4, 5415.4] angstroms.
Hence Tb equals 47.9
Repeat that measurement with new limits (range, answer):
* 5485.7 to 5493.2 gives 58.8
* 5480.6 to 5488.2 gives 53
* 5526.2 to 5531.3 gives 57.9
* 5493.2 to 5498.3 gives 54.8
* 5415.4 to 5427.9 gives 52.4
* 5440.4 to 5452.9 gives 54.4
